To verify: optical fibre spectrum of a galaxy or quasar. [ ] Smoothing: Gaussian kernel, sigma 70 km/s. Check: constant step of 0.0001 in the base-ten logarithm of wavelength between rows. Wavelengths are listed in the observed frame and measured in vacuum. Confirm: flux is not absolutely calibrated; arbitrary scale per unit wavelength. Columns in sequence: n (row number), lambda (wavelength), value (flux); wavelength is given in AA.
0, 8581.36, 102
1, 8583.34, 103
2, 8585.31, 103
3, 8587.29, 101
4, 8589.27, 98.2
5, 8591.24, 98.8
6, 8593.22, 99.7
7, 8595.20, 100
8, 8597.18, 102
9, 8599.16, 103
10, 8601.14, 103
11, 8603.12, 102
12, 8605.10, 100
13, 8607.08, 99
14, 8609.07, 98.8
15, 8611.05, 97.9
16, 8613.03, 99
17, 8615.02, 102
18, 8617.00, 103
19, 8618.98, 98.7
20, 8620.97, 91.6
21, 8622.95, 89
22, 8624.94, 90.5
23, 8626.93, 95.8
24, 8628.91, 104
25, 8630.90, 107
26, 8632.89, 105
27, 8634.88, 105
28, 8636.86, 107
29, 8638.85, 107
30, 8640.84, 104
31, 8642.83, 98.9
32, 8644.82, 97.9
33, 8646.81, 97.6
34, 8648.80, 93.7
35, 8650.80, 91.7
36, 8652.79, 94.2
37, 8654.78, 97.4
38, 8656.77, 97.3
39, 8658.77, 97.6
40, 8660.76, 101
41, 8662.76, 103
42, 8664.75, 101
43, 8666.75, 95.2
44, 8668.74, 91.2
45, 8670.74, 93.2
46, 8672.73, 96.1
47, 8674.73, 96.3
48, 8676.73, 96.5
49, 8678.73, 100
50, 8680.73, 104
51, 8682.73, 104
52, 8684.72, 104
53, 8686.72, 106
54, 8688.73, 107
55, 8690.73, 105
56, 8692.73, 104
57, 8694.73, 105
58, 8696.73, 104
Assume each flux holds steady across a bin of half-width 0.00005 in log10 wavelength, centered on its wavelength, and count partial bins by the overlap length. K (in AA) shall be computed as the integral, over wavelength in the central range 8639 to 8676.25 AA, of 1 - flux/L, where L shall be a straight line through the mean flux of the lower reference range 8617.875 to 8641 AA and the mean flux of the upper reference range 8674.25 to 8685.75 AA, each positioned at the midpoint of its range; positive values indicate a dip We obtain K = 1.3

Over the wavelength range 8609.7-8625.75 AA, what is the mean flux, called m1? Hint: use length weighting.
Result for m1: 96.6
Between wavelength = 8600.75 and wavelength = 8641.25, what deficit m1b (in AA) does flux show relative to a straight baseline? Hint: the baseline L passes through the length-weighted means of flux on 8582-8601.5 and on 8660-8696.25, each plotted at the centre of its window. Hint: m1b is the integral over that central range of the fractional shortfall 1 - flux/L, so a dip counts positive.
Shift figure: 0.3 AA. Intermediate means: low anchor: 101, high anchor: 101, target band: 100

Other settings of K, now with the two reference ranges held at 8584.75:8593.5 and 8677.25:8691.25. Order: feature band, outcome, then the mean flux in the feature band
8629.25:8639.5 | -0.4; 106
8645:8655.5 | 0.8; 95.1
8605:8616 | 0.2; 99.3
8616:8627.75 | 0.8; 94.8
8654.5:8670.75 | 0.8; 97.7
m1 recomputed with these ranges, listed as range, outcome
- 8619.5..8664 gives 98.9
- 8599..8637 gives 99.9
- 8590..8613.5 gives 100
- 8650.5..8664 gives 97.9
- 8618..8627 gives 92.8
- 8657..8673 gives 97.3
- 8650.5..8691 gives 99.2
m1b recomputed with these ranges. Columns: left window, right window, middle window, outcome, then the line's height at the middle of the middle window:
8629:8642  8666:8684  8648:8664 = 0.7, 101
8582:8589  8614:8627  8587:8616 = -0.4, 99.1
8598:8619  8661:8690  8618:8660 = 0.7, 100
